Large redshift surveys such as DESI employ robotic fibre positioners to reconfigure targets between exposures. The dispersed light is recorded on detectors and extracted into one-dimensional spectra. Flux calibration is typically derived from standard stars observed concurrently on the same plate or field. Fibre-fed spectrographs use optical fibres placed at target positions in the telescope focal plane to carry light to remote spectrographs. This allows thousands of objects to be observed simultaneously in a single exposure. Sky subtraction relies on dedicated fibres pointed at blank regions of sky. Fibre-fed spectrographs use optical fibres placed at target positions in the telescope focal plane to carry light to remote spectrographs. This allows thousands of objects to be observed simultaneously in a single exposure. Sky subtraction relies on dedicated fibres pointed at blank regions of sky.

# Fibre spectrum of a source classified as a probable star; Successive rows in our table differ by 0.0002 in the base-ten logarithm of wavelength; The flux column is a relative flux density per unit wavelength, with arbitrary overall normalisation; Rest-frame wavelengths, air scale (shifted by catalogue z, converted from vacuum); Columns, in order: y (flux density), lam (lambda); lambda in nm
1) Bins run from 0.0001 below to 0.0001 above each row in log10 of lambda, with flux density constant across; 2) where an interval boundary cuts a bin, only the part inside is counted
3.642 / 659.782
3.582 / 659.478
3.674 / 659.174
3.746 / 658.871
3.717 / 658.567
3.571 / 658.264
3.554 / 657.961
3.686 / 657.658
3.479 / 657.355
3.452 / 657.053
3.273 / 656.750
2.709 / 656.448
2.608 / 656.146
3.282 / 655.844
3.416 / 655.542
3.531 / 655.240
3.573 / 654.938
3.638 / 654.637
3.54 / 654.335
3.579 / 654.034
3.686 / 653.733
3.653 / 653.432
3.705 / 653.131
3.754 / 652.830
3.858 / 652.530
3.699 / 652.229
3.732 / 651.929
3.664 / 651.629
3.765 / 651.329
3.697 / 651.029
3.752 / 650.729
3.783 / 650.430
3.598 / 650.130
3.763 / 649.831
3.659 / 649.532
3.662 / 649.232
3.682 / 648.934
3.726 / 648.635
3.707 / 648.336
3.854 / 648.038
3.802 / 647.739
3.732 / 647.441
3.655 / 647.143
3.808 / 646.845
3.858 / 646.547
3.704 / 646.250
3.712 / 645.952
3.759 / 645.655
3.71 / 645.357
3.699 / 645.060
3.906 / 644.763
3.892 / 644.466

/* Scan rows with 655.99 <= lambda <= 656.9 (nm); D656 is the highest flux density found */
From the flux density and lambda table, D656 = 3.273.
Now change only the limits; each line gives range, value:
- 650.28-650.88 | 3.783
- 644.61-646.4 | 3.906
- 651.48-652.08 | 3.732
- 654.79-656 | 3.573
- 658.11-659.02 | 3.746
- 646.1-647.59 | 3.858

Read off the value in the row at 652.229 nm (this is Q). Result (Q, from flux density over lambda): 3.699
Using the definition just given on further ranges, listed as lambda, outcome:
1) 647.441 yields 3.732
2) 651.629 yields 3.664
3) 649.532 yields 3.659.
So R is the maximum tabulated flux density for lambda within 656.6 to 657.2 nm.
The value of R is 3.452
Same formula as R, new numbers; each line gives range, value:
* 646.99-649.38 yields 3.854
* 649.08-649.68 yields 3.662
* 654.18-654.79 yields 3.638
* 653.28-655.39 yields 3.686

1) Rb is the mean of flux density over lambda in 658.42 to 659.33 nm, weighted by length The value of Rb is 3.71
